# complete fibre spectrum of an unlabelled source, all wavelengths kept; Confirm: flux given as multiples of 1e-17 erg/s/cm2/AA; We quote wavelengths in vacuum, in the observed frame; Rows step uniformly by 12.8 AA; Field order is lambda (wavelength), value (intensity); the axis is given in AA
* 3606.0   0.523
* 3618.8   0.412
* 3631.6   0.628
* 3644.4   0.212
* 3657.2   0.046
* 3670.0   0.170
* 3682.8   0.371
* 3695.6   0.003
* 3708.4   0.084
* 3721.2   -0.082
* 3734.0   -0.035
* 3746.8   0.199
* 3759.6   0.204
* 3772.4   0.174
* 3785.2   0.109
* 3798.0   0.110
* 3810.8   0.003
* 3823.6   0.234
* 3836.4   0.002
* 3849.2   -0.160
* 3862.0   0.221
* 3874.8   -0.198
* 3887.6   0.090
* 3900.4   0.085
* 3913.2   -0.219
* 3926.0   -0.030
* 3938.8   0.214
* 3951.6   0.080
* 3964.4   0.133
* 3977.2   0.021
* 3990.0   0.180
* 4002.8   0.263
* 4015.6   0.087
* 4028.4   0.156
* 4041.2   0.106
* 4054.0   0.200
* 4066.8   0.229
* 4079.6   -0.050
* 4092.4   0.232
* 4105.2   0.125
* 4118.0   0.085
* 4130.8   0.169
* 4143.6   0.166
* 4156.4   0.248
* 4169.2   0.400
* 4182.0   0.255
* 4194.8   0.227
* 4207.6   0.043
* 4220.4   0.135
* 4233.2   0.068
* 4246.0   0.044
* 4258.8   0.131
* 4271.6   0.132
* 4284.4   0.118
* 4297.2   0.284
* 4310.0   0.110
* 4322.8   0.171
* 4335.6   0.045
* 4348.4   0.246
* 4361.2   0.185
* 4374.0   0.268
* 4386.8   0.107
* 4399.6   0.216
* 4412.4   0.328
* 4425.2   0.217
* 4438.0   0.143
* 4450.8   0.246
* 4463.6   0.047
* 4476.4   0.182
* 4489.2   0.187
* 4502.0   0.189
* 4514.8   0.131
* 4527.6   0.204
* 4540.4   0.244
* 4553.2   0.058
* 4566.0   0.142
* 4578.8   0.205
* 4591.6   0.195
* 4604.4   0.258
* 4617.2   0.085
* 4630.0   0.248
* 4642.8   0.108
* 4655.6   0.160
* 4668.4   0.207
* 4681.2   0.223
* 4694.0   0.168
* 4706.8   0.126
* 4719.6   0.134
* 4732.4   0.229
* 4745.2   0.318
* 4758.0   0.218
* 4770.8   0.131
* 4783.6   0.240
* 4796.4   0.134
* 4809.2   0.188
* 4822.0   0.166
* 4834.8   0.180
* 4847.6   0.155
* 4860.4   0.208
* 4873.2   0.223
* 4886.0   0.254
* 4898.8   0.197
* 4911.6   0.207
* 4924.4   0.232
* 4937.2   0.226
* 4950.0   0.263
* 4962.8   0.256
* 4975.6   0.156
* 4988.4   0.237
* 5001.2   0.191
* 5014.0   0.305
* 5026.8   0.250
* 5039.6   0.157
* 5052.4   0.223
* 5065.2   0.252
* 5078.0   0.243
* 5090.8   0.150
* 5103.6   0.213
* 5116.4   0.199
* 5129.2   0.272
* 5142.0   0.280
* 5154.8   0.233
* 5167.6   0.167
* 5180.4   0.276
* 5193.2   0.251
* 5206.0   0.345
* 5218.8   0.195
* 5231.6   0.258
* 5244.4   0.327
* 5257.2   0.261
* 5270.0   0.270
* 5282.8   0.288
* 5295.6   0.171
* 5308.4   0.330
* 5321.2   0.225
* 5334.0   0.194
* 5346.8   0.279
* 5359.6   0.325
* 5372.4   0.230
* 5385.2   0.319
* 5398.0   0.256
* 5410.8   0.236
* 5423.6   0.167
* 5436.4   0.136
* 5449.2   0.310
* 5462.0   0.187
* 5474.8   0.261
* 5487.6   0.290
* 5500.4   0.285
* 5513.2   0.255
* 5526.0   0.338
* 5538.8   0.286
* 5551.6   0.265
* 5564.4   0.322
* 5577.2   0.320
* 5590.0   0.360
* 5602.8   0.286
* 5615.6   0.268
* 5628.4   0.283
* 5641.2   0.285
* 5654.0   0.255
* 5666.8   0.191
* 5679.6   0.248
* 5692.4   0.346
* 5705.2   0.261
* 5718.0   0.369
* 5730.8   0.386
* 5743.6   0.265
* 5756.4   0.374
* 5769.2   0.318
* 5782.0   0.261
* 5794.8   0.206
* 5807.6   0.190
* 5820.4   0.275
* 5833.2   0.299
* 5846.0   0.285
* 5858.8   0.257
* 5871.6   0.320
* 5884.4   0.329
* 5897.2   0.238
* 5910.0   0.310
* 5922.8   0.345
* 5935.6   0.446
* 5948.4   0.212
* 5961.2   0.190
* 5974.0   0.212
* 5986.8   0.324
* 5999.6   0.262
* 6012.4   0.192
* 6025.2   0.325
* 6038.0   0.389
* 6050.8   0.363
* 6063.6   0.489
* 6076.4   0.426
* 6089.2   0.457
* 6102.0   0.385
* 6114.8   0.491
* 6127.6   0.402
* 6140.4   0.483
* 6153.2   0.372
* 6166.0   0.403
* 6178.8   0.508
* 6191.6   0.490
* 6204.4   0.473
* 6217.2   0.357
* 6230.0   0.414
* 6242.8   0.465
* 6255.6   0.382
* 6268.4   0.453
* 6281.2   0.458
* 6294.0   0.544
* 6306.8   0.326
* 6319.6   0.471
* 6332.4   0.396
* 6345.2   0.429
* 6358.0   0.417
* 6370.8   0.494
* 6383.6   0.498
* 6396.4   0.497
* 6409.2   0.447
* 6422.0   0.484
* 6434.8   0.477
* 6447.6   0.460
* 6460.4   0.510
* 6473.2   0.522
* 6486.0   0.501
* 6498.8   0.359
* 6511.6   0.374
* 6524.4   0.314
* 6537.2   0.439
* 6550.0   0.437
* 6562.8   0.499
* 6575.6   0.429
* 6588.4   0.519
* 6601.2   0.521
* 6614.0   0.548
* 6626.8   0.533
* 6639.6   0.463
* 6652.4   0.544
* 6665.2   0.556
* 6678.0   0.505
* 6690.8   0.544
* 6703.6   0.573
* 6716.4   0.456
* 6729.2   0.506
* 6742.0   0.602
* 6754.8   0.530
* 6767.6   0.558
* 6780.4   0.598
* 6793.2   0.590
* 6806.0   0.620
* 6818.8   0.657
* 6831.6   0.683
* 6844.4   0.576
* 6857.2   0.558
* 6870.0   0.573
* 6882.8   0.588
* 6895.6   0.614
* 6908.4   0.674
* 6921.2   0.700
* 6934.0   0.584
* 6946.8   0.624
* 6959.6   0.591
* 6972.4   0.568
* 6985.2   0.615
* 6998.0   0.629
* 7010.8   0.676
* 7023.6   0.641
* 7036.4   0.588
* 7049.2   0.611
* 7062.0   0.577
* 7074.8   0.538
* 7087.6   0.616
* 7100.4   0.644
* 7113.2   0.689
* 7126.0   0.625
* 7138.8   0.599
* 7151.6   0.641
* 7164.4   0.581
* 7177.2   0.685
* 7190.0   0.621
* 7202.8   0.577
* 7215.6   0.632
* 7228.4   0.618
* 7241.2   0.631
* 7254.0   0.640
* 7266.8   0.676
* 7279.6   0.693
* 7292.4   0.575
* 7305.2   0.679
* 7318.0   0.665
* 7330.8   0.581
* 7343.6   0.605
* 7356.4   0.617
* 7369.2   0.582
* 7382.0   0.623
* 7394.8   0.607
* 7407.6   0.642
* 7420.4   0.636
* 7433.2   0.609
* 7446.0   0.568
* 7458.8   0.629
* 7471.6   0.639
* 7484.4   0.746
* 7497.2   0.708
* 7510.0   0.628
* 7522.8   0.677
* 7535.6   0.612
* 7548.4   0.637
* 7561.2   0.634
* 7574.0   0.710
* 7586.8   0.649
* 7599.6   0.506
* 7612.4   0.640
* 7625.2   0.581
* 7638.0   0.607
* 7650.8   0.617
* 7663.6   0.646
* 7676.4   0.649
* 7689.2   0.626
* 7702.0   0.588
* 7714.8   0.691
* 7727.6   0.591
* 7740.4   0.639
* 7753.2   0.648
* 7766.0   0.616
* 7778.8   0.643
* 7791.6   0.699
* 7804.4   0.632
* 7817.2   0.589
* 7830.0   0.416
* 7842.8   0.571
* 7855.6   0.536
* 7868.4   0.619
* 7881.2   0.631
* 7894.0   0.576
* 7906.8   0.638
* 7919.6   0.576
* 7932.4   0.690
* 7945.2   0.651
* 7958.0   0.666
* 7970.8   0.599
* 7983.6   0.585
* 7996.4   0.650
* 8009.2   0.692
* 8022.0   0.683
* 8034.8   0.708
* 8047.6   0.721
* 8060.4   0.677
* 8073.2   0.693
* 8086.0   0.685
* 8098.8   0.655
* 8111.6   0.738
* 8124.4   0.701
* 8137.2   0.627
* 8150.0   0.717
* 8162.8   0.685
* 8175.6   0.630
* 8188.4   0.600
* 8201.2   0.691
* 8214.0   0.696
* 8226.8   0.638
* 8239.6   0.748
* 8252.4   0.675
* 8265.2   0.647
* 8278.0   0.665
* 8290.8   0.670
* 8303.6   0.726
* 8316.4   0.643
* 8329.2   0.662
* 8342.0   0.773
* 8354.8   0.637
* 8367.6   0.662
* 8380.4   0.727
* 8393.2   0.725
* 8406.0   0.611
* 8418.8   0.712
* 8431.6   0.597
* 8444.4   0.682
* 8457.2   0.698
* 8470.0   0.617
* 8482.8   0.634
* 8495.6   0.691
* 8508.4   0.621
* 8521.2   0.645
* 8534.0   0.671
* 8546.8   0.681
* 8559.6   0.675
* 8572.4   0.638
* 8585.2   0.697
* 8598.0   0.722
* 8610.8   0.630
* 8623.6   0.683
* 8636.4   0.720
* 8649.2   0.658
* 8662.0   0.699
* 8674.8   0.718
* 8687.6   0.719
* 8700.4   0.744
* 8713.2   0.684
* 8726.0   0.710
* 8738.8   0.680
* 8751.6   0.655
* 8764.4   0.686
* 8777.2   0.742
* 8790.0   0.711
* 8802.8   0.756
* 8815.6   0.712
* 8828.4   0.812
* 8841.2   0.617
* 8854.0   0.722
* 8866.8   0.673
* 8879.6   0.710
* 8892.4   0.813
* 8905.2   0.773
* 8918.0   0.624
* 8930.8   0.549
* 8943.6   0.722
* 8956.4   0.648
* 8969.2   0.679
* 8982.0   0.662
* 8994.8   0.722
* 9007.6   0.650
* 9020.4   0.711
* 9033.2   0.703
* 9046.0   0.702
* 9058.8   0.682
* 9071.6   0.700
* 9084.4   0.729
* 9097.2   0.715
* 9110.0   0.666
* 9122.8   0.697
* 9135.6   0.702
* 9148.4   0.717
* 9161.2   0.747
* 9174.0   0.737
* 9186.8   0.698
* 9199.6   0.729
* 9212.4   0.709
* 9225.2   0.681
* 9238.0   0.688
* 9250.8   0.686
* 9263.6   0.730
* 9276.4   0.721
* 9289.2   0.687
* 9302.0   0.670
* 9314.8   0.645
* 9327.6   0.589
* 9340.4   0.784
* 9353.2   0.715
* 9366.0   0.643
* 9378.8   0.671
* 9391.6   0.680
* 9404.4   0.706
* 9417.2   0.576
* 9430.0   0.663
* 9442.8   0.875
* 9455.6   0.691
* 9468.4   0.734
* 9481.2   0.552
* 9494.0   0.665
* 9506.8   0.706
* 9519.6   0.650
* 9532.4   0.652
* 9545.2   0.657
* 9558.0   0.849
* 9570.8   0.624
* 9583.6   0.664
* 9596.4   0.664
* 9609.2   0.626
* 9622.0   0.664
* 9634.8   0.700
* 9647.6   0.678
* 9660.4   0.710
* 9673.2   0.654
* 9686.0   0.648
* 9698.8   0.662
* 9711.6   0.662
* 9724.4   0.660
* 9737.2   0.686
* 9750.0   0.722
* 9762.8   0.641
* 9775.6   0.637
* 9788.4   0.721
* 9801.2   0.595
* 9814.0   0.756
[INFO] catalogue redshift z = 0.514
